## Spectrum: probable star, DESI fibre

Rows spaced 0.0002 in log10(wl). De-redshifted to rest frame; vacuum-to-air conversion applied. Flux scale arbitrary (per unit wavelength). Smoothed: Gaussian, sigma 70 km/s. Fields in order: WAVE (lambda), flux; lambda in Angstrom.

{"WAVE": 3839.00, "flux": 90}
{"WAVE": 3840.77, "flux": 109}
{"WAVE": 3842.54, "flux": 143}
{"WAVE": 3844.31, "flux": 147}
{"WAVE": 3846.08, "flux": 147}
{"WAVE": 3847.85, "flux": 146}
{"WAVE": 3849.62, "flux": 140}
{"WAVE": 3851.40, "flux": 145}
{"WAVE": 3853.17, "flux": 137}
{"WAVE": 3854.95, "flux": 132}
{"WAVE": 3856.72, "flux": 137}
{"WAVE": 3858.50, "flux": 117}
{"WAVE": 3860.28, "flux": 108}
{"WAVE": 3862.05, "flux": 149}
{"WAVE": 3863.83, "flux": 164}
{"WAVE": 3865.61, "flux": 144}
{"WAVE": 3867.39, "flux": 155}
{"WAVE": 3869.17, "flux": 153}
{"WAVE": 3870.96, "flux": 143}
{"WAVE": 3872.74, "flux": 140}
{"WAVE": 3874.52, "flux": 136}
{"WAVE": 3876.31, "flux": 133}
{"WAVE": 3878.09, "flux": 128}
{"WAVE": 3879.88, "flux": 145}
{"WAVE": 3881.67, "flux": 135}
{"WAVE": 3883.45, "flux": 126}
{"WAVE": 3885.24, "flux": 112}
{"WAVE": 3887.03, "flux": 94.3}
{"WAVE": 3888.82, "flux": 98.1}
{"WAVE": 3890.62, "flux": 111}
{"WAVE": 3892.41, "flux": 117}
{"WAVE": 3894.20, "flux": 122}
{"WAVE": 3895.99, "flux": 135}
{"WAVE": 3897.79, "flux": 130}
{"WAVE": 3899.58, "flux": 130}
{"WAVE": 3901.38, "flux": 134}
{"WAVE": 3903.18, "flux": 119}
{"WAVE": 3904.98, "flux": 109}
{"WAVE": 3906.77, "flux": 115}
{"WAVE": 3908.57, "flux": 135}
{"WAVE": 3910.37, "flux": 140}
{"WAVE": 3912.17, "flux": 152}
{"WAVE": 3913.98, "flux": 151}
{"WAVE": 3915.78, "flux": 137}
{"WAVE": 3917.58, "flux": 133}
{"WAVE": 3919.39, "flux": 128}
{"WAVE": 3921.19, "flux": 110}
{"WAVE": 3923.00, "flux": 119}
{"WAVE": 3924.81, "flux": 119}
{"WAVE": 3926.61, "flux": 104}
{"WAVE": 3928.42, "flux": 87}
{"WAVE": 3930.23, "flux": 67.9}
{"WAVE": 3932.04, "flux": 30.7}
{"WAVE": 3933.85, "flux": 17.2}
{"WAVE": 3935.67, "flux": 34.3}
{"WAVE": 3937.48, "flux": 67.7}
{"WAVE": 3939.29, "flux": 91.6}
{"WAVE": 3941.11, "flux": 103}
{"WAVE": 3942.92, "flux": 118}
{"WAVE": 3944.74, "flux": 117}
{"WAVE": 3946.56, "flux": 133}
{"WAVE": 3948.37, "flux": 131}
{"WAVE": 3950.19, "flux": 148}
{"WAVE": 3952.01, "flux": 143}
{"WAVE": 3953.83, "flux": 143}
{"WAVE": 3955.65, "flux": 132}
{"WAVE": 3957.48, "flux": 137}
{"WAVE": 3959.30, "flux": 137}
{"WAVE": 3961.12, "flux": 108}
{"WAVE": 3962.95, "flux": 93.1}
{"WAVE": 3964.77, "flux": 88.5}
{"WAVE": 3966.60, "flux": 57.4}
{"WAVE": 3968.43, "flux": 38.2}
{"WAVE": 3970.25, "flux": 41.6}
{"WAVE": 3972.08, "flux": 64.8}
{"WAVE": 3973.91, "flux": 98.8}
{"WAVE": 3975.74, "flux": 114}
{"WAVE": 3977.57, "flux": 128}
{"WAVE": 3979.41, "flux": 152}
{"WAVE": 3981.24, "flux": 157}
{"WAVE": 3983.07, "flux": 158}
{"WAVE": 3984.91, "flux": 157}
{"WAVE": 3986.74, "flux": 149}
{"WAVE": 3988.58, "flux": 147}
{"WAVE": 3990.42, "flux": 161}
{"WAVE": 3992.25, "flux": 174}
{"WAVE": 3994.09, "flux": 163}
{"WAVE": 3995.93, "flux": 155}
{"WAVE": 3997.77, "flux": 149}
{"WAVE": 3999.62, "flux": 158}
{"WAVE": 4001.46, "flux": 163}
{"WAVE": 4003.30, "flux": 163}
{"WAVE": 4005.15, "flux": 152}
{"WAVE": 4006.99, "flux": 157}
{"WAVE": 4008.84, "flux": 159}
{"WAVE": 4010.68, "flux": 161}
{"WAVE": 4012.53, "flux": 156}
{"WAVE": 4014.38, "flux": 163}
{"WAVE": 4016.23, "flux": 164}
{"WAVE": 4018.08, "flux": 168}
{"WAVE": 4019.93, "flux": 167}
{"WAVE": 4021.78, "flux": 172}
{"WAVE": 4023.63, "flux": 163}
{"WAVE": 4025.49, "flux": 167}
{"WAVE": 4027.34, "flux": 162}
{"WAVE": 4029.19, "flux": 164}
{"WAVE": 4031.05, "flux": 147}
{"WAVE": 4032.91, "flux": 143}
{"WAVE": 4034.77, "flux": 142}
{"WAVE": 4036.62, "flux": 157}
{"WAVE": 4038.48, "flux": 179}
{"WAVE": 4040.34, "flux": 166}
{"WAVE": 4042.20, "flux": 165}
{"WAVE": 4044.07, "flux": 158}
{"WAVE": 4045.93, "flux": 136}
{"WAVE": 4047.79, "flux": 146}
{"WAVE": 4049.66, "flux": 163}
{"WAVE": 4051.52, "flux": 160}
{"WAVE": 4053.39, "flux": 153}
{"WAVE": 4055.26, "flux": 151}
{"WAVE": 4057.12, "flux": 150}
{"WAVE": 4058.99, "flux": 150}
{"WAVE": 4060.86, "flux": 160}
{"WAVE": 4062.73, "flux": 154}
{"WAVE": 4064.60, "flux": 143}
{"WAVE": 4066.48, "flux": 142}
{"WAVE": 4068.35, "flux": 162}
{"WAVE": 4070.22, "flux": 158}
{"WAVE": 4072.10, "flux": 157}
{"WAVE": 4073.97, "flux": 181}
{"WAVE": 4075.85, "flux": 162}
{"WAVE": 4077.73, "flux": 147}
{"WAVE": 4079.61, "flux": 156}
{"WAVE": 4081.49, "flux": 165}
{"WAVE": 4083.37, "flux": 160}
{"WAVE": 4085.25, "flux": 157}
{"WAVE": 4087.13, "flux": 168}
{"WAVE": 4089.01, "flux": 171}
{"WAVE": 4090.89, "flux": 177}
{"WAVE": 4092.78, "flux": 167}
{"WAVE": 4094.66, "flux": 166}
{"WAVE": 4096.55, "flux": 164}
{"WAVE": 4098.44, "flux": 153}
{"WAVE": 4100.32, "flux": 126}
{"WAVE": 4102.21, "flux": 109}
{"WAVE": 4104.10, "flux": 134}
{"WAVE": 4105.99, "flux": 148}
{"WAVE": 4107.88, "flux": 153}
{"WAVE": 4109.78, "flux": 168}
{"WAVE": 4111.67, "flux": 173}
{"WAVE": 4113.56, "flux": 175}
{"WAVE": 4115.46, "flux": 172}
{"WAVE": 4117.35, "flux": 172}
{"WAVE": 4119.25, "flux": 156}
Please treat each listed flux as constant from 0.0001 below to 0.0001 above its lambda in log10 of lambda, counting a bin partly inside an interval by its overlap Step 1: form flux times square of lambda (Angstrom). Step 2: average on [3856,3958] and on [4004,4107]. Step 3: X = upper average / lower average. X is 1.4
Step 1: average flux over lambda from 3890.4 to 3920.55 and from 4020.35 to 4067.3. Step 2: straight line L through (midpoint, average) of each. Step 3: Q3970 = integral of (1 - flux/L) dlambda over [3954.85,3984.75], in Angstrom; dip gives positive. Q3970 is 7.19 Angstrom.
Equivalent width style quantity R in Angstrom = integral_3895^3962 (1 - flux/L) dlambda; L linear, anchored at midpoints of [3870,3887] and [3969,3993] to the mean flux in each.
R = 8.0 Angstrom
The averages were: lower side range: 131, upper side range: 129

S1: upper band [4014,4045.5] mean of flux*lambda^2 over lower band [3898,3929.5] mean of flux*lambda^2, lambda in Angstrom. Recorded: 1.37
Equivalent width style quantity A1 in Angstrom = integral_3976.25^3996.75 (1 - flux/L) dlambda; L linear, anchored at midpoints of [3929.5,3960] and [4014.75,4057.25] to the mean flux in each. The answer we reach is -4.0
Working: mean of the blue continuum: 103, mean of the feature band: 154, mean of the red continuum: 159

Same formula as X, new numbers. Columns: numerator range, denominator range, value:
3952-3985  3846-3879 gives 0.84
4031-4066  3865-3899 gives 1.30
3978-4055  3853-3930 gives 1.32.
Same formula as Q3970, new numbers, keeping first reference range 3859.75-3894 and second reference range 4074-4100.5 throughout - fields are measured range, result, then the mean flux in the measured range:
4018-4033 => -0.93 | 162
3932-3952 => 6.50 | 95.1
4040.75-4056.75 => 0.18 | 154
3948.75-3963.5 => 1.19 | 131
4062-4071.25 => 0.40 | 152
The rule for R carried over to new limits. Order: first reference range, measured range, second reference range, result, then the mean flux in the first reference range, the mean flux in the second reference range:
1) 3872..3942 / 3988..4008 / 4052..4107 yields -3.51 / 113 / 155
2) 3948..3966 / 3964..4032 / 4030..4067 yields -1.95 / 125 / 153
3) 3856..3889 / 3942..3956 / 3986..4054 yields 1.28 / 133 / 159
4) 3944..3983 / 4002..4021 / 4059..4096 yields -3.98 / 113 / 160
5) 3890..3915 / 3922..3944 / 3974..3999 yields 9.02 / 129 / 149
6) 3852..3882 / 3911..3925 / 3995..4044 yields 1.33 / 139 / 160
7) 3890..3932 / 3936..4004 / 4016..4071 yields 6.22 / 120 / 157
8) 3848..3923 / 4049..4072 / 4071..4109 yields -0.21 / 131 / 156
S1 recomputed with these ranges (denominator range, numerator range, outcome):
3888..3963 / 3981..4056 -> 1.45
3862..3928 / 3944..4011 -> 1.07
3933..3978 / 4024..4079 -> 1.65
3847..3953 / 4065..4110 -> 1.42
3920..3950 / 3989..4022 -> 1.80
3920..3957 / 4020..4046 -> 1.65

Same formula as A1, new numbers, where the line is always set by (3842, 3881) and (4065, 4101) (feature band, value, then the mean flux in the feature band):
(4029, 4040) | 0.0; 155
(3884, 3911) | 4.4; 120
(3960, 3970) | 4.9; 76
